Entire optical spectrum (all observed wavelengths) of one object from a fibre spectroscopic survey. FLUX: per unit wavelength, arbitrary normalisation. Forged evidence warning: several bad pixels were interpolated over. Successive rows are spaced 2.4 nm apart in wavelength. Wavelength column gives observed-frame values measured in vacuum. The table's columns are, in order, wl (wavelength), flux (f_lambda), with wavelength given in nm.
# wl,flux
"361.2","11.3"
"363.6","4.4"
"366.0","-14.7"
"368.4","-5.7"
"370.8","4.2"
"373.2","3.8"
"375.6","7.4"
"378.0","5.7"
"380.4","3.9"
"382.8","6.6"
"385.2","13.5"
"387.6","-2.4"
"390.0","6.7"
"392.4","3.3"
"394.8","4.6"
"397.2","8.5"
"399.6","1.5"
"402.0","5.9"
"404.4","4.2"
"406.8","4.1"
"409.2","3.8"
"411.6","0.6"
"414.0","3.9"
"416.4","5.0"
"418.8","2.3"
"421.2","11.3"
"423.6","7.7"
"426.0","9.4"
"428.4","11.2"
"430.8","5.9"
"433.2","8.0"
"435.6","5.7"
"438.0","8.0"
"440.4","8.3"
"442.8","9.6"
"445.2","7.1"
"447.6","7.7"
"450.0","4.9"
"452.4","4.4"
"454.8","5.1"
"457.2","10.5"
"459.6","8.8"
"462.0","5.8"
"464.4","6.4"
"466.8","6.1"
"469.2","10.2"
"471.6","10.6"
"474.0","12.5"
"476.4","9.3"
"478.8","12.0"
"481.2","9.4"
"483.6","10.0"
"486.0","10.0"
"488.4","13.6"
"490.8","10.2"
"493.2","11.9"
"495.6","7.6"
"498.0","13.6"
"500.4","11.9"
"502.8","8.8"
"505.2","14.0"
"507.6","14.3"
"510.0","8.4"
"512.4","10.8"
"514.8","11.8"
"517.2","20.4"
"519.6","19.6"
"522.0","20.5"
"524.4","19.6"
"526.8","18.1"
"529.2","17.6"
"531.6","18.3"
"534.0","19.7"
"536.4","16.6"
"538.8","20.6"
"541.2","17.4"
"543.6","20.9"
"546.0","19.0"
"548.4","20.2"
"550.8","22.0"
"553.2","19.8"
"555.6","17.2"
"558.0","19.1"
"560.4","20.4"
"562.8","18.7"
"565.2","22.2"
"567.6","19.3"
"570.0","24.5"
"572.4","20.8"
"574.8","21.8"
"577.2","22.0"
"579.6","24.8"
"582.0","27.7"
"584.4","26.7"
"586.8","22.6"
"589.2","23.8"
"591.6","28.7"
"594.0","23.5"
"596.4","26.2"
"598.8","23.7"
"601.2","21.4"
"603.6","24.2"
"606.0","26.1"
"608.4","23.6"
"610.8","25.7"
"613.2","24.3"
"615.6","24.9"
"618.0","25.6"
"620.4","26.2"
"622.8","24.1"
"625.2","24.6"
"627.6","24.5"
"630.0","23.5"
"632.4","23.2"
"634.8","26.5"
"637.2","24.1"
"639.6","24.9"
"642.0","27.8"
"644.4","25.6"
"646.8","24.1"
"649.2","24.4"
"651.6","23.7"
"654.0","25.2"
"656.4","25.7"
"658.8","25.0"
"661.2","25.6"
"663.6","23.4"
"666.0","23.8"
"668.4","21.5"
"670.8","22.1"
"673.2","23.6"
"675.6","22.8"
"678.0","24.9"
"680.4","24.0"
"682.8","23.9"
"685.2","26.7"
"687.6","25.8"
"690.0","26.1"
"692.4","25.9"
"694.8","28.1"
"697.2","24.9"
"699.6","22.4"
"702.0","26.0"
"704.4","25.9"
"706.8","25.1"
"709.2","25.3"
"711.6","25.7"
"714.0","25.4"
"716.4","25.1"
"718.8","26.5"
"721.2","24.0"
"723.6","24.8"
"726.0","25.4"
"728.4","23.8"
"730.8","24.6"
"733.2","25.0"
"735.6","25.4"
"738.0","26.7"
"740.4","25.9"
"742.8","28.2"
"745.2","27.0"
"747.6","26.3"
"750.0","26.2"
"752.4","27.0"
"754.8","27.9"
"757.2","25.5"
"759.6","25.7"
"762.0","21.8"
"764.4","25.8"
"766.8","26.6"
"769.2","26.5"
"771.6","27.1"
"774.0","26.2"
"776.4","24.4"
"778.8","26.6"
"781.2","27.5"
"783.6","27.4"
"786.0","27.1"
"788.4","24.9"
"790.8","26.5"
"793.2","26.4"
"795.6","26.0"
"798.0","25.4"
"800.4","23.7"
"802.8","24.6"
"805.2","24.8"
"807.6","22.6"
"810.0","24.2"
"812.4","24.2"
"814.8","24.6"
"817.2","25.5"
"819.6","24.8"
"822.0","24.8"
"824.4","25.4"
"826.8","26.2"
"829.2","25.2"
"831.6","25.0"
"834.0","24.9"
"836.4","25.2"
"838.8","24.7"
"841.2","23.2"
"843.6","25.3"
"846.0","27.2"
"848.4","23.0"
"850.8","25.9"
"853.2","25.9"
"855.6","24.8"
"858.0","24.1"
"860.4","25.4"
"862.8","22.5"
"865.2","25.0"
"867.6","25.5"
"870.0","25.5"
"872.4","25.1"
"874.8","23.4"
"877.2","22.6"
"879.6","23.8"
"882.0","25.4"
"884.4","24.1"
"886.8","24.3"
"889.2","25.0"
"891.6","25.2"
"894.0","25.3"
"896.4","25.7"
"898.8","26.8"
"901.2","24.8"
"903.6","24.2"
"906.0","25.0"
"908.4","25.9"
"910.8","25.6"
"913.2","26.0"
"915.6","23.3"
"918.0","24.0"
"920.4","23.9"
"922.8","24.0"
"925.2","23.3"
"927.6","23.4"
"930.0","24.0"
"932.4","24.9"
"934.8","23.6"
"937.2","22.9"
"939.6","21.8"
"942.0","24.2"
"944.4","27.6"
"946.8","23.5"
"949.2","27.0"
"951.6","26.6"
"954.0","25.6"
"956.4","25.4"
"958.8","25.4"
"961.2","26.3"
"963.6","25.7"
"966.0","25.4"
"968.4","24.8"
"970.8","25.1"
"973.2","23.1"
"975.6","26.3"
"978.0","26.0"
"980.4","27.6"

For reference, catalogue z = 0.29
